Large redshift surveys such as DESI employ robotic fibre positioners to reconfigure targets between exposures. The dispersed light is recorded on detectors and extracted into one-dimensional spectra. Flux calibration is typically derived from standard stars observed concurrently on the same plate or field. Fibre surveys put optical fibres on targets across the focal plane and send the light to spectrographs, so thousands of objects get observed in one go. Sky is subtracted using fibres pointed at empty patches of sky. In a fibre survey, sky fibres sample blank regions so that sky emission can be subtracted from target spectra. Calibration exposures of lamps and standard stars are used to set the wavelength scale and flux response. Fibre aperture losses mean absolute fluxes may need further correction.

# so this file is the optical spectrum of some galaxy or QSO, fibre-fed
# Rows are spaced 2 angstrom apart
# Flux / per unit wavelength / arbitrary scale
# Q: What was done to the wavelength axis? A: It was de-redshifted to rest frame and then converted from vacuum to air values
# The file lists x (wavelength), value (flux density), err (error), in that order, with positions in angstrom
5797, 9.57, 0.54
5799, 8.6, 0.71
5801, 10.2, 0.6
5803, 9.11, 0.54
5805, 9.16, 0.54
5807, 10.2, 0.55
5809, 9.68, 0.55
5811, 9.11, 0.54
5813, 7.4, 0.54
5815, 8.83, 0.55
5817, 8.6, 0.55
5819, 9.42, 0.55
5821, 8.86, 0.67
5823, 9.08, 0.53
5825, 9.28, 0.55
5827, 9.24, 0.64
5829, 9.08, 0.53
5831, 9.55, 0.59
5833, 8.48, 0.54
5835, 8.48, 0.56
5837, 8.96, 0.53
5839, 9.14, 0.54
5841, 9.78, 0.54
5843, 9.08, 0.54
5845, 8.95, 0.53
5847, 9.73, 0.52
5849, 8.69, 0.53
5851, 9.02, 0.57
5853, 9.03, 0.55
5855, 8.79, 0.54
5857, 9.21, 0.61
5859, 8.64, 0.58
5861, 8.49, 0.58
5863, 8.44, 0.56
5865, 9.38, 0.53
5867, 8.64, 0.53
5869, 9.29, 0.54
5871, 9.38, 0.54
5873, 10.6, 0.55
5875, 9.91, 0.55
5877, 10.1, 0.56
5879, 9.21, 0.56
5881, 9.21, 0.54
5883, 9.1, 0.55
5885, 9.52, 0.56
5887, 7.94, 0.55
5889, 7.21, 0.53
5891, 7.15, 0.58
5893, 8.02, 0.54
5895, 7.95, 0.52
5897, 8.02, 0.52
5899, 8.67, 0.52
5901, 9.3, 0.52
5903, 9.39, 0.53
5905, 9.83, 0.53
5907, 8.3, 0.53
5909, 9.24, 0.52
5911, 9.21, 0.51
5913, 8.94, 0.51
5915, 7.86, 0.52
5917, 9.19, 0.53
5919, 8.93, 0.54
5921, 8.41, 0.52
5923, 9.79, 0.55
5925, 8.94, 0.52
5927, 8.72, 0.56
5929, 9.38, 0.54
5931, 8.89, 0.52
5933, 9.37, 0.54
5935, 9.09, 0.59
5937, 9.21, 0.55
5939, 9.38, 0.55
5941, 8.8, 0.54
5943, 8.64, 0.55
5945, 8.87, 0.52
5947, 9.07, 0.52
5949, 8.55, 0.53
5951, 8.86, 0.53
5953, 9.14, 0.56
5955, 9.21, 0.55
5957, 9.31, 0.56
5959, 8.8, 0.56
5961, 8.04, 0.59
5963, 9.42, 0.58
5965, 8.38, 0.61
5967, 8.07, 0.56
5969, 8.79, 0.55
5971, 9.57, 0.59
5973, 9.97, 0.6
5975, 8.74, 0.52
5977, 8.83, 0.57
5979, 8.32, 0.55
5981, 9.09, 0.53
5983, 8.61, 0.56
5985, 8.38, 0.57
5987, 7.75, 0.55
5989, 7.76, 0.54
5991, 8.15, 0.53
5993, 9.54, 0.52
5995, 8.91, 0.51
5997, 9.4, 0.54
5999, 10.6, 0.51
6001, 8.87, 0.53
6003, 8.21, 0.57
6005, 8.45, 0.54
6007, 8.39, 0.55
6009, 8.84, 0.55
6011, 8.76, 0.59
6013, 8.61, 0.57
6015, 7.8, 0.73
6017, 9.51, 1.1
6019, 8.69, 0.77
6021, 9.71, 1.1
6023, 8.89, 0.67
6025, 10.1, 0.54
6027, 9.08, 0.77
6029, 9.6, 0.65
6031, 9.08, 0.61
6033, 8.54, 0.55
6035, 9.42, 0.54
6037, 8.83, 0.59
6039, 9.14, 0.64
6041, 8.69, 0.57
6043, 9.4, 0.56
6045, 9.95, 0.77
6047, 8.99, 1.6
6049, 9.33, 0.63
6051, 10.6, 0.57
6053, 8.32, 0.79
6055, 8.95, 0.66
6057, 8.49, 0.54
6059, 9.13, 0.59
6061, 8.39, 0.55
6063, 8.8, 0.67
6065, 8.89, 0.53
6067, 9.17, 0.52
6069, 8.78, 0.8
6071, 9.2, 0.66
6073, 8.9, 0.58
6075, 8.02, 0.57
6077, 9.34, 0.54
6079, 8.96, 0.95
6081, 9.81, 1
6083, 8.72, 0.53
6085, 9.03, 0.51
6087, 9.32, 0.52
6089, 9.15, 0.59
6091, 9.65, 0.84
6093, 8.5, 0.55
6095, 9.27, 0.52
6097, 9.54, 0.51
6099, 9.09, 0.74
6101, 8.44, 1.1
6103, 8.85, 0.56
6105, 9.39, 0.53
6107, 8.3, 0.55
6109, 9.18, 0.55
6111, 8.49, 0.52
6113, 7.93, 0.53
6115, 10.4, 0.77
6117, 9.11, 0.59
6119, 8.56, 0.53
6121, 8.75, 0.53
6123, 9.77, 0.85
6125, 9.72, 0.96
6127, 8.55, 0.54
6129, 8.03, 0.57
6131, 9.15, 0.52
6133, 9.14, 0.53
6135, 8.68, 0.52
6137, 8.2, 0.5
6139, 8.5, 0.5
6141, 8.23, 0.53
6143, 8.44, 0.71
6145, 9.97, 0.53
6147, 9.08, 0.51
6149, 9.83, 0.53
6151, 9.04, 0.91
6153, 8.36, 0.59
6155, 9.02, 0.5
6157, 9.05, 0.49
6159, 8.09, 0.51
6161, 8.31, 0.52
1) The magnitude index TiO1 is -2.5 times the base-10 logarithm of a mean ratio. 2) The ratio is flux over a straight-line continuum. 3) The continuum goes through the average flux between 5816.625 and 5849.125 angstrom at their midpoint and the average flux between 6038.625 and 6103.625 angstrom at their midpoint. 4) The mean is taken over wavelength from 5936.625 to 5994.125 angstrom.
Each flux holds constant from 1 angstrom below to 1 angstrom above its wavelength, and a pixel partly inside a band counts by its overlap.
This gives 0.03 mag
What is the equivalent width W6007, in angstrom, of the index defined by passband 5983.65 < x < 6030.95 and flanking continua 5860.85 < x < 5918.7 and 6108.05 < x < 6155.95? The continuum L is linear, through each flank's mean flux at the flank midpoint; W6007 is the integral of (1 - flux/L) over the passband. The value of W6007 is 0.2 angstrom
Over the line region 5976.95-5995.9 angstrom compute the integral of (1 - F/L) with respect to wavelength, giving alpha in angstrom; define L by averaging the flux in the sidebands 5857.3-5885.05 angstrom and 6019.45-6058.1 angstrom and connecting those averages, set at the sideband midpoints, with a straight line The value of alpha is 1.46 angstrom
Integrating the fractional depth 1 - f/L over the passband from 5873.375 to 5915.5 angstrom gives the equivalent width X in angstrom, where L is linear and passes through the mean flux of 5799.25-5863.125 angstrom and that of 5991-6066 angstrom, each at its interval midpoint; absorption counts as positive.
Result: 1.2 angstrom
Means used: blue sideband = 9.06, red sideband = 9.04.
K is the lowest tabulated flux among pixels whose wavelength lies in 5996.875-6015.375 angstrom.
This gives 7.8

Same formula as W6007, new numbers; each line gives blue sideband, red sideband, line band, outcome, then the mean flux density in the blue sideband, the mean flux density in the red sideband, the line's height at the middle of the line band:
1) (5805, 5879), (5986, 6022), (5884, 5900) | 1.70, 9.13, 8.77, 9.02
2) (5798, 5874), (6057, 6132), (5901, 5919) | 0.10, 9.09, 8.97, 9.06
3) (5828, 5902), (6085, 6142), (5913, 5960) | -0.26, 8.92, 8.93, 8.92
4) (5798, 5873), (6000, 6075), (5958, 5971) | 0.51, 9.07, 8.97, 9.01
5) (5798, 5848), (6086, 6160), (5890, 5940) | 1.20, 9.12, 8.94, 9.06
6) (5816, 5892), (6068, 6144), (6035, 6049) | -0.39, 9.02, 8.92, 8.95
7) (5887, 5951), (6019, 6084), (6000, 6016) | 0.89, 8.77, 9.09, 8.99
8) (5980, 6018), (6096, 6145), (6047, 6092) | -1.19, 8.72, 8.87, 8.81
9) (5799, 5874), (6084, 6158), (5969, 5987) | 0.34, 9.1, 8.97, 9.03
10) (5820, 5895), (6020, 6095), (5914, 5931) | 0.22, 8.98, 9.11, 9.02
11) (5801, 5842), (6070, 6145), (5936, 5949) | 0.10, 9.1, 8.94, 9.03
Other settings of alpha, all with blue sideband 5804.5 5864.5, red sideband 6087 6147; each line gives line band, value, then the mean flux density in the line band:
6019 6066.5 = -0.93 angstrom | 9.14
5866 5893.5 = 0.12 angstrom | 8.97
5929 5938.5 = -0.20 angstrom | 9.18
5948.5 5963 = 0.14 angstrom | 8.89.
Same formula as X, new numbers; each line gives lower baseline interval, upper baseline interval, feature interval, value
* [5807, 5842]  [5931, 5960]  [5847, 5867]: 0.3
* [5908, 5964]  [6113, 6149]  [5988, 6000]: -0.1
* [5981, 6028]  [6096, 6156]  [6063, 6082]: -0.2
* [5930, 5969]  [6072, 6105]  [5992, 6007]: -0.2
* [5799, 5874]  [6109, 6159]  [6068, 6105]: -0.4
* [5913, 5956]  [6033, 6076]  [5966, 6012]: 1.0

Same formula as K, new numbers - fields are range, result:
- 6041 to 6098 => 8.02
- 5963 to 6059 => 7.75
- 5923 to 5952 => 8.55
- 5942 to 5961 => 8.04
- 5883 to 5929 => 7.15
